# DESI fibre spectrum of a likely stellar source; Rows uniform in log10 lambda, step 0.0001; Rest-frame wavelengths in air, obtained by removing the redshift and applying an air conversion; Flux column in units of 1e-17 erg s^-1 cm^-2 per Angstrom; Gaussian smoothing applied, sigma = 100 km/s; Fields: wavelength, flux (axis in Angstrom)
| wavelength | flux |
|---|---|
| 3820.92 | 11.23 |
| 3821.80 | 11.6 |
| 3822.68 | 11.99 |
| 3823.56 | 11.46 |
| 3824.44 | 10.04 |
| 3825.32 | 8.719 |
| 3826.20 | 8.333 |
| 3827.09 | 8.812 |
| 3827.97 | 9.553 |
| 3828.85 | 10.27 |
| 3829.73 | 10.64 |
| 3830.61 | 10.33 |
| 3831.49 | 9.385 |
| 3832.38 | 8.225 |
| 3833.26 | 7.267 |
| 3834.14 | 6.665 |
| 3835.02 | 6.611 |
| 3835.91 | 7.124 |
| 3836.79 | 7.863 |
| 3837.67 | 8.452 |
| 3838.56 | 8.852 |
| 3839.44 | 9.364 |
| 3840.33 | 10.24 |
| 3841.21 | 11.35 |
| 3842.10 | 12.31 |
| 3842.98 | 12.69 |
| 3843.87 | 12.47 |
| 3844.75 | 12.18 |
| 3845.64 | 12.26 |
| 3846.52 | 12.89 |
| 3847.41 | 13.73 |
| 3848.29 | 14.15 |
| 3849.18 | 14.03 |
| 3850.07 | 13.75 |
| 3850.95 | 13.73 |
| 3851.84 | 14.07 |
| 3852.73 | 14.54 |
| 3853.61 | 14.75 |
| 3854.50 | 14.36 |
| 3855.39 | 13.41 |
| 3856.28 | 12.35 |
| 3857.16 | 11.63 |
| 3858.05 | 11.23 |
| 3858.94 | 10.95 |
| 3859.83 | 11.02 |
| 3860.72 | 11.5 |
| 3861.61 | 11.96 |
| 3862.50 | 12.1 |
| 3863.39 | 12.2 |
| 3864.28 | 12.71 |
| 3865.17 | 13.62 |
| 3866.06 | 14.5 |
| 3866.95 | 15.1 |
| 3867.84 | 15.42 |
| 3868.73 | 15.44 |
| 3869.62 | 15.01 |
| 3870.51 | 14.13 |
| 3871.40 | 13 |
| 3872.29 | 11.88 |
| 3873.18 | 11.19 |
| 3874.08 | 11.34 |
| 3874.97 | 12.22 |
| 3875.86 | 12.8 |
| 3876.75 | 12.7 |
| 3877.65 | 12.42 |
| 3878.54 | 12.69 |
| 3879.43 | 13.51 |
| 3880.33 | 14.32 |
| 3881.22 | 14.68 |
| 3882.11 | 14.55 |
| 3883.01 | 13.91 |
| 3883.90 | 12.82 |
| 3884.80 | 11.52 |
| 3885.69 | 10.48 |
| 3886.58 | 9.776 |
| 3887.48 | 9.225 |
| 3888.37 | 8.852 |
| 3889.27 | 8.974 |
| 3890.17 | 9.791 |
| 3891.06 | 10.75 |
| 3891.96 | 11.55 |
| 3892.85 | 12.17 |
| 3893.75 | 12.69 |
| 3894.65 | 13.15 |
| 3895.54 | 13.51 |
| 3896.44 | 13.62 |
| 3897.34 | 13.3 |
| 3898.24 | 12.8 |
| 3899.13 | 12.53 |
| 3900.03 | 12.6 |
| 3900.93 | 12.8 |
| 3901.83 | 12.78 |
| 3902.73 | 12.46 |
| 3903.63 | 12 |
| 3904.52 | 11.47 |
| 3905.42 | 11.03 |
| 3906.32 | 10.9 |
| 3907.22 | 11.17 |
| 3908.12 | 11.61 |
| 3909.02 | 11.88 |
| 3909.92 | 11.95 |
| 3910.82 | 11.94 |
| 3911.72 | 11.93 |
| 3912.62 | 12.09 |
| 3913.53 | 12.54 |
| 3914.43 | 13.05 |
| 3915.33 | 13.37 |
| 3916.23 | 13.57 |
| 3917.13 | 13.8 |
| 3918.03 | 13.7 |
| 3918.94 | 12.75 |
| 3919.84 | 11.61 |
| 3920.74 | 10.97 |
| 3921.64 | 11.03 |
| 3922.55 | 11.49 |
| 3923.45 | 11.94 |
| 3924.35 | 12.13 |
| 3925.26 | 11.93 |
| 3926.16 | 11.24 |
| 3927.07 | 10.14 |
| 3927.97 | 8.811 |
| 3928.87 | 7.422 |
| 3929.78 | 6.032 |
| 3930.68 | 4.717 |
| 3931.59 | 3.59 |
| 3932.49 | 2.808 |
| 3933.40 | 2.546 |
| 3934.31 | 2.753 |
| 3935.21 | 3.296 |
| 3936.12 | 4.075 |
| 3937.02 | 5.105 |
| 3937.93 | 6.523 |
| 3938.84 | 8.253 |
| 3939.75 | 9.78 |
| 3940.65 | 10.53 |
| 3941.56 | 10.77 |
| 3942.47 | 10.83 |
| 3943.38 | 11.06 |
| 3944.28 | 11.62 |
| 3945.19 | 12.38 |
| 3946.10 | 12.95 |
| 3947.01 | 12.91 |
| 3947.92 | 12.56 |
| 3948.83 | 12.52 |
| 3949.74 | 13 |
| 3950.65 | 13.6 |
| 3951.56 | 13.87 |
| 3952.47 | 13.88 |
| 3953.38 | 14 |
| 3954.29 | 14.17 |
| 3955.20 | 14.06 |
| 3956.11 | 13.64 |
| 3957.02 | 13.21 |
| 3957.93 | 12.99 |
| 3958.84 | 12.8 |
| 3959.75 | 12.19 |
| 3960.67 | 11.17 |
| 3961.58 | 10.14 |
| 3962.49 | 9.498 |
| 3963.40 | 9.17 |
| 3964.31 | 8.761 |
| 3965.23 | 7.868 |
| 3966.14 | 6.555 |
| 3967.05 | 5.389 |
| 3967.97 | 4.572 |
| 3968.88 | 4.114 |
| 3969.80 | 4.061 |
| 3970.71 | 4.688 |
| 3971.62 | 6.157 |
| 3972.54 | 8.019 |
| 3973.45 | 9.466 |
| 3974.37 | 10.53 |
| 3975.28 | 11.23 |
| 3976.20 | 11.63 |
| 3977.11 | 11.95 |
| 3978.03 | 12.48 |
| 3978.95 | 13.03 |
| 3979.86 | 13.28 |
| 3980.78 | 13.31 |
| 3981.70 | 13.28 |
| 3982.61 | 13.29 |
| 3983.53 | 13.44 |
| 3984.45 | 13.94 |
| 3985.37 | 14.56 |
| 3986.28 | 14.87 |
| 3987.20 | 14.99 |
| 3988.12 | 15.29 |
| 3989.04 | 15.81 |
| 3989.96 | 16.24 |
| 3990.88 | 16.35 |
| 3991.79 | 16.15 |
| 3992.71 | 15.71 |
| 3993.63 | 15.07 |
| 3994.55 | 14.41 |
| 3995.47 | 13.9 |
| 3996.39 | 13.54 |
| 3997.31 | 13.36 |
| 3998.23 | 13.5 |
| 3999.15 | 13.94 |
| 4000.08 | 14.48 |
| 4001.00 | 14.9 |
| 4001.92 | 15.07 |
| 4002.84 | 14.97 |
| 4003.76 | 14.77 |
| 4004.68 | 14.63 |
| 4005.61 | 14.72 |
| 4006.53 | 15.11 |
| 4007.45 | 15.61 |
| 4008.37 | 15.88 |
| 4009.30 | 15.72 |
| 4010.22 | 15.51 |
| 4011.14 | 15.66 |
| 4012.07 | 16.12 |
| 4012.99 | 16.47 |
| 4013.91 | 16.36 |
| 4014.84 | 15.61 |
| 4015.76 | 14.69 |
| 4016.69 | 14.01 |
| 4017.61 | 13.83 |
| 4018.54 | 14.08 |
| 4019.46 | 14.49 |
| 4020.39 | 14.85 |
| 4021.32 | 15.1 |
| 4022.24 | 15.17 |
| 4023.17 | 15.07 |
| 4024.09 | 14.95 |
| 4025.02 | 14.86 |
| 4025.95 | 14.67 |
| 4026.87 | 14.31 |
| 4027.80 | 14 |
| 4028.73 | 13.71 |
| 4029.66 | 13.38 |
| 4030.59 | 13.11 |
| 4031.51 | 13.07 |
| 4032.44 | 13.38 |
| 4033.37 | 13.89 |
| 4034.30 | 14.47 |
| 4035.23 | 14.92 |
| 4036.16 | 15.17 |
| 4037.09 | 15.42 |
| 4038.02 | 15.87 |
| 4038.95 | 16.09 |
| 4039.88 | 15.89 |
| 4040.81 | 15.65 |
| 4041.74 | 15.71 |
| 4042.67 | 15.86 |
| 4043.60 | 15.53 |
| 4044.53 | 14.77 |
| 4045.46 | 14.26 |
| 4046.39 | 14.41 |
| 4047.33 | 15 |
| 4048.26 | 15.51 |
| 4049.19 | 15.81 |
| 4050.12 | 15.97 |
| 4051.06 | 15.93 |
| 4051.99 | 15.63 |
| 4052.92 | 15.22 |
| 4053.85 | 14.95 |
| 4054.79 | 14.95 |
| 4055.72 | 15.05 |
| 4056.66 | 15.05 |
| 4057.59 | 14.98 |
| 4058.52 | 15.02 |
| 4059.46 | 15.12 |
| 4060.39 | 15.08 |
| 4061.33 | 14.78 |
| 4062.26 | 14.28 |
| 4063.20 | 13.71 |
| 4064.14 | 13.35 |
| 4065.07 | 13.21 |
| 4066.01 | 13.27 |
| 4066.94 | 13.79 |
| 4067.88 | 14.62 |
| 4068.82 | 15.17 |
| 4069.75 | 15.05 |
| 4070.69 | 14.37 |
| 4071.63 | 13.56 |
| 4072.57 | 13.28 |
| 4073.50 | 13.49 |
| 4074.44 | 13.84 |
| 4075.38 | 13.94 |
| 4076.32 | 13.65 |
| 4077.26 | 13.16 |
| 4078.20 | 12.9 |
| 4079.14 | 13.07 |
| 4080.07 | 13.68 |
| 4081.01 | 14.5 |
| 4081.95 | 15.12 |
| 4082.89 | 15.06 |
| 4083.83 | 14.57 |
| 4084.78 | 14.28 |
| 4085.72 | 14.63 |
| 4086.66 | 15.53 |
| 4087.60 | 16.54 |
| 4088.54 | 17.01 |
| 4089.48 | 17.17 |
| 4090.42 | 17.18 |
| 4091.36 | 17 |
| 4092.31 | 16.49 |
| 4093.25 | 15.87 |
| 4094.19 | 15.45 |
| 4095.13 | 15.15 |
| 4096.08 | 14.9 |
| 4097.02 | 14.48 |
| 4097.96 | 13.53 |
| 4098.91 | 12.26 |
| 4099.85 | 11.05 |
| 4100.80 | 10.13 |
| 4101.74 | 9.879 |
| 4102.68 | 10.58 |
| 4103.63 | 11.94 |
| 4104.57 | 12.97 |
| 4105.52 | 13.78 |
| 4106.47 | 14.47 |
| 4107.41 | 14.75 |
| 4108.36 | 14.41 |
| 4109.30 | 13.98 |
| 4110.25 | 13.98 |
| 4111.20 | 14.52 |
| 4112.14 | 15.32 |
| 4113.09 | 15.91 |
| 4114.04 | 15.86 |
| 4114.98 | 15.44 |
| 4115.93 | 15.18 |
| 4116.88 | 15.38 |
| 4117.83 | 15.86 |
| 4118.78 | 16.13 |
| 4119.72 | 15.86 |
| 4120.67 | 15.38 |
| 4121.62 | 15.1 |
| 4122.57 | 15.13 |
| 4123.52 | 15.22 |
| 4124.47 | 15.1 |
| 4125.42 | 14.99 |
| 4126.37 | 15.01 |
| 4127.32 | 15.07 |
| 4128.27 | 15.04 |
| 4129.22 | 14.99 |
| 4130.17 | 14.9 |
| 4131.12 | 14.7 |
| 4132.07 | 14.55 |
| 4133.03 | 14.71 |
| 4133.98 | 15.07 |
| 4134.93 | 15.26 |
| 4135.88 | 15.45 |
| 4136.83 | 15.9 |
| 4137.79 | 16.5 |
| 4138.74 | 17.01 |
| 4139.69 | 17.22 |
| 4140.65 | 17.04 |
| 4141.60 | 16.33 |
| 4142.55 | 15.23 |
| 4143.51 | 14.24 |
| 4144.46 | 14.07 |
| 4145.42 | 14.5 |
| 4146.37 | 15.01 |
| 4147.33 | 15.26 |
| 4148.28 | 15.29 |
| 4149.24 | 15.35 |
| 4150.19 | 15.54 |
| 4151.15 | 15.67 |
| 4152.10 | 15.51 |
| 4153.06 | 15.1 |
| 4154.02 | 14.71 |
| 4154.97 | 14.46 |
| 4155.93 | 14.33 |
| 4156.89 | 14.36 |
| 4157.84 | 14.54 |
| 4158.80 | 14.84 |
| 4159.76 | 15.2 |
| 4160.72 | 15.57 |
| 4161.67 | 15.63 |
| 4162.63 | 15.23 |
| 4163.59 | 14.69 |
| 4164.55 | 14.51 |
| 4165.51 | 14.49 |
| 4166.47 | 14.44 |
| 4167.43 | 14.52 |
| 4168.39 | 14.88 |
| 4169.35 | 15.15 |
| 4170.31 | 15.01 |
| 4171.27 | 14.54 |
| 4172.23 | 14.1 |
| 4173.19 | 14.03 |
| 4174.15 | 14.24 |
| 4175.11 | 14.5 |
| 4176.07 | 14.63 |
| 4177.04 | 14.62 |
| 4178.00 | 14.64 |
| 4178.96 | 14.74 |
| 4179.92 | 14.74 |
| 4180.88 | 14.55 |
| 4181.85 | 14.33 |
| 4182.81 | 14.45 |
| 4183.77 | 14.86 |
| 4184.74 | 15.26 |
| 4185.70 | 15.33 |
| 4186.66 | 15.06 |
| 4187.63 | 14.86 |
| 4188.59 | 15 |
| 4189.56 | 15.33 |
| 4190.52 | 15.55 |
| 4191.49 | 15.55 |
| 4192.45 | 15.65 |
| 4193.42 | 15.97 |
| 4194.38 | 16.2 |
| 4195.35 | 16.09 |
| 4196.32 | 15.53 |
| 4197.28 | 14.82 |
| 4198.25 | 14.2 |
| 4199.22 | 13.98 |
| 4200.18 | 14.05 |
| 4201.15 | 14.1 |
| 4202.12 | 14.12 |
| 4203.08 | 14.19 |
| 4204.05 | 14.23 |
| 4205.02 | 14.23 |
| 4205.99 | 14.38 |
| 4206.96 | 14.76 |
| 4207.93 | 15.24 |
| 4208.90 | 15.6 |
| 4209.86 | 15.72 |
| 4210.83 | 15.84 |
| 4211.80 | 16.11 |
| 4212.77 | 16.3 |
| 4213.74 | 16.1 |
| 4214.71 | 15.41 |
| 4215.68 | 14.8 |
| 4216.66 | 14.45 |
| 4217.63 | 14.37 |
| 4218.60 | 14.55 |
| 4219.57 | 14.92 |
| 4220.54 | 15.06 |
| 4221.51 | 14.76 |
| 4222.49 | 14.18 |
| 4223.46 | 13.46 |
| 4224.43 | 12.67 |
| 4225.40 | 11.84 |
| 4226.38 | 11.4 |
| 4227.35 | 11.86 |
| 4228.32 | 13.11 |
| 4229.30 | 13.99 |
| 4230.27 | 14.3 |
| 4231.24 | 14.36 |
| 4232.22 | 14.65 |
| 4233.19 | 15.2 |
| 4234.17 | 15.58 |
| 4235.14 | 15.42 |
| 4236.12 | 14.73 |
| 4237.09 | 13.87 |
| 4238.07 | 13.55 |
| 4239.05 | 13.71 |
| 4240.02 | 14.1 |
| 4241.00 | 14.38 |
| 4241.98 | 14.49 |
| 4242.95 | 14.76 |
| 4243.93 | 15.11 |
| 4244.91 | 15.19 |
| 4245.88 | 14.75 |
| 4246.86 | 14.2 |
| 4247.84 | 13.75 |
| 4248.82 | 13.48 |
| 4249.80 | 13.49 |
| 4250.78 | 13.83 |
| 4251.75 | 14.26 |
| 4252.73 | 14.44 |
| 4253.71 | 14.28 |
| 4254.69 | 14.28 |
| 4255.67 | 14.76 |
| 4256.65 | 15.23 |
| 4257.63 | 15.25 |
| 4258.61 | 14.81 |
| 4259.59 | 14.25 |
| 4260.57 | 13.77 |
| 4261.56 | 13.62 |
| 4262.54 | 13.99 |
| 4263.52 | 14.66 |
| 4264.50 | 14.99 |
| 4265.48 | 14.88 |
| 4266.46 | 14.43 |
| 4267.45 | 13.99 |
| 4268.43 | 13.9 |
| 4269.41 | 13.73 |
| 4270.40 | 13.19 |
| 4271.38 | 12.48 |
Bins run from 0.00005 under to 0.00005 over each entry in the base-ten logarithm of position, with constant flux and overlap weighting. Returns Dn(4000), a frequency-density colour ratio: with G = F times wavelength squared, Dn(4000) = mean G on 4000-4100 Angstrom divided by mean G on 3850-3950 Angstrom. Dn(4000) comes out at 1.39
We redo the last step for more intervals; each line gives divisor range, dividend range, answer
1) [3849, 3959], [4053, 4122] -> 1.36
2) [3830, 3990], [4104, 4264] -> 1.50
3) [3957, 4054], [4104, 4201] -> 1.19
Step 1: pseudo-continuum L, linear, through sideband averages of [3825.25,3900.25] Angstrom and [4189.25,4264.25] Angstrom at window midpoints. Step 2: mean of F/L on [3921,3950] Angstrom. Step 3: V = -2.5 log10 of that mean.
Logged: 0.353 mag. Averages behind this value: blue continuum 11.8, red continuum 14.5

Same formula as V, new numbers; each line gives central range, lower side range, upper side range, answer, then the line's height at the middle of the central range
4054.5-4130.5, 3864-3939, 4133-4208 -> -0.047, 13.9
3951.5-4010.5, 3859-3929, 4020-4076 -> 0.093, 13.6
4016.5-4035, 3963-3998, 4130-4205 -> -0.147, 12.4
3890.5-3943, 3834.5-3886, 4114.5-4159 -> 0.234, 13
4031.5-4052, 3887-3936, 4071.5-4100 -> -0.115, 13.6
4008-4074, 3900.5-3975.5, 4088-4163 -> -0.160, 12.8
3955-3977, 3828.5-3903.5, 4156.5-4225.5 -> 0.360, 12.9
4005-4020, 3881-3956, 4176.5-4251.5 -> -0.245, 12.2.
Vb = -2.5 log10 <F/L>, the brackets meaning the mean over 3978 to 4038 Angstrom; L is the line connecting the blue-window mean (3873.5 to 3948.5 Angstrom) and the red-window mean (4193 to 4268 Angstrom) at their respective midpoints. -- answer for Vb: -0.21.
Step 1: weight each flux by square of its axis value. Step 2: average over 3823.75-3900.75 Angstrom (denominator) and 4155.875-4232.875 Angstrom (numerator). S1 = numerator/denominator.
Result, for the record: 1.46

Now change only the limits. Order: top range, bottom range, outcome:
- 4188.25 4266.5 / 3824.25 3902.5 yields 1.47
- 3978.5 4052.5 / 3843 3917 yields 1.26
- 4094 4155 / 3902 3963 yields 1.51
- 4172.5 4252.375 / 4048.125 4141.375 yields 1.05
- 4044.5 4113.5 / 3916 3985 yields 1.51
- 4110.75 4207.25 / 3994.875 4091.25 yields 1.08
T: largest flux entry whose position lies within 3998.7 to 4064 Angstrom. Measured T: 16.47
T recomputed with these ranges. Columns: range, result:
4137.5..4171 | 17.22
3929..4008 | 16.35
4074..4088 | 16.54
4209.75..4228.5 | 16.3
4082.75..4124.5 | 17.18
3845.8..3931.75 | 15.44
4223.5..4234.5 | 15.58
